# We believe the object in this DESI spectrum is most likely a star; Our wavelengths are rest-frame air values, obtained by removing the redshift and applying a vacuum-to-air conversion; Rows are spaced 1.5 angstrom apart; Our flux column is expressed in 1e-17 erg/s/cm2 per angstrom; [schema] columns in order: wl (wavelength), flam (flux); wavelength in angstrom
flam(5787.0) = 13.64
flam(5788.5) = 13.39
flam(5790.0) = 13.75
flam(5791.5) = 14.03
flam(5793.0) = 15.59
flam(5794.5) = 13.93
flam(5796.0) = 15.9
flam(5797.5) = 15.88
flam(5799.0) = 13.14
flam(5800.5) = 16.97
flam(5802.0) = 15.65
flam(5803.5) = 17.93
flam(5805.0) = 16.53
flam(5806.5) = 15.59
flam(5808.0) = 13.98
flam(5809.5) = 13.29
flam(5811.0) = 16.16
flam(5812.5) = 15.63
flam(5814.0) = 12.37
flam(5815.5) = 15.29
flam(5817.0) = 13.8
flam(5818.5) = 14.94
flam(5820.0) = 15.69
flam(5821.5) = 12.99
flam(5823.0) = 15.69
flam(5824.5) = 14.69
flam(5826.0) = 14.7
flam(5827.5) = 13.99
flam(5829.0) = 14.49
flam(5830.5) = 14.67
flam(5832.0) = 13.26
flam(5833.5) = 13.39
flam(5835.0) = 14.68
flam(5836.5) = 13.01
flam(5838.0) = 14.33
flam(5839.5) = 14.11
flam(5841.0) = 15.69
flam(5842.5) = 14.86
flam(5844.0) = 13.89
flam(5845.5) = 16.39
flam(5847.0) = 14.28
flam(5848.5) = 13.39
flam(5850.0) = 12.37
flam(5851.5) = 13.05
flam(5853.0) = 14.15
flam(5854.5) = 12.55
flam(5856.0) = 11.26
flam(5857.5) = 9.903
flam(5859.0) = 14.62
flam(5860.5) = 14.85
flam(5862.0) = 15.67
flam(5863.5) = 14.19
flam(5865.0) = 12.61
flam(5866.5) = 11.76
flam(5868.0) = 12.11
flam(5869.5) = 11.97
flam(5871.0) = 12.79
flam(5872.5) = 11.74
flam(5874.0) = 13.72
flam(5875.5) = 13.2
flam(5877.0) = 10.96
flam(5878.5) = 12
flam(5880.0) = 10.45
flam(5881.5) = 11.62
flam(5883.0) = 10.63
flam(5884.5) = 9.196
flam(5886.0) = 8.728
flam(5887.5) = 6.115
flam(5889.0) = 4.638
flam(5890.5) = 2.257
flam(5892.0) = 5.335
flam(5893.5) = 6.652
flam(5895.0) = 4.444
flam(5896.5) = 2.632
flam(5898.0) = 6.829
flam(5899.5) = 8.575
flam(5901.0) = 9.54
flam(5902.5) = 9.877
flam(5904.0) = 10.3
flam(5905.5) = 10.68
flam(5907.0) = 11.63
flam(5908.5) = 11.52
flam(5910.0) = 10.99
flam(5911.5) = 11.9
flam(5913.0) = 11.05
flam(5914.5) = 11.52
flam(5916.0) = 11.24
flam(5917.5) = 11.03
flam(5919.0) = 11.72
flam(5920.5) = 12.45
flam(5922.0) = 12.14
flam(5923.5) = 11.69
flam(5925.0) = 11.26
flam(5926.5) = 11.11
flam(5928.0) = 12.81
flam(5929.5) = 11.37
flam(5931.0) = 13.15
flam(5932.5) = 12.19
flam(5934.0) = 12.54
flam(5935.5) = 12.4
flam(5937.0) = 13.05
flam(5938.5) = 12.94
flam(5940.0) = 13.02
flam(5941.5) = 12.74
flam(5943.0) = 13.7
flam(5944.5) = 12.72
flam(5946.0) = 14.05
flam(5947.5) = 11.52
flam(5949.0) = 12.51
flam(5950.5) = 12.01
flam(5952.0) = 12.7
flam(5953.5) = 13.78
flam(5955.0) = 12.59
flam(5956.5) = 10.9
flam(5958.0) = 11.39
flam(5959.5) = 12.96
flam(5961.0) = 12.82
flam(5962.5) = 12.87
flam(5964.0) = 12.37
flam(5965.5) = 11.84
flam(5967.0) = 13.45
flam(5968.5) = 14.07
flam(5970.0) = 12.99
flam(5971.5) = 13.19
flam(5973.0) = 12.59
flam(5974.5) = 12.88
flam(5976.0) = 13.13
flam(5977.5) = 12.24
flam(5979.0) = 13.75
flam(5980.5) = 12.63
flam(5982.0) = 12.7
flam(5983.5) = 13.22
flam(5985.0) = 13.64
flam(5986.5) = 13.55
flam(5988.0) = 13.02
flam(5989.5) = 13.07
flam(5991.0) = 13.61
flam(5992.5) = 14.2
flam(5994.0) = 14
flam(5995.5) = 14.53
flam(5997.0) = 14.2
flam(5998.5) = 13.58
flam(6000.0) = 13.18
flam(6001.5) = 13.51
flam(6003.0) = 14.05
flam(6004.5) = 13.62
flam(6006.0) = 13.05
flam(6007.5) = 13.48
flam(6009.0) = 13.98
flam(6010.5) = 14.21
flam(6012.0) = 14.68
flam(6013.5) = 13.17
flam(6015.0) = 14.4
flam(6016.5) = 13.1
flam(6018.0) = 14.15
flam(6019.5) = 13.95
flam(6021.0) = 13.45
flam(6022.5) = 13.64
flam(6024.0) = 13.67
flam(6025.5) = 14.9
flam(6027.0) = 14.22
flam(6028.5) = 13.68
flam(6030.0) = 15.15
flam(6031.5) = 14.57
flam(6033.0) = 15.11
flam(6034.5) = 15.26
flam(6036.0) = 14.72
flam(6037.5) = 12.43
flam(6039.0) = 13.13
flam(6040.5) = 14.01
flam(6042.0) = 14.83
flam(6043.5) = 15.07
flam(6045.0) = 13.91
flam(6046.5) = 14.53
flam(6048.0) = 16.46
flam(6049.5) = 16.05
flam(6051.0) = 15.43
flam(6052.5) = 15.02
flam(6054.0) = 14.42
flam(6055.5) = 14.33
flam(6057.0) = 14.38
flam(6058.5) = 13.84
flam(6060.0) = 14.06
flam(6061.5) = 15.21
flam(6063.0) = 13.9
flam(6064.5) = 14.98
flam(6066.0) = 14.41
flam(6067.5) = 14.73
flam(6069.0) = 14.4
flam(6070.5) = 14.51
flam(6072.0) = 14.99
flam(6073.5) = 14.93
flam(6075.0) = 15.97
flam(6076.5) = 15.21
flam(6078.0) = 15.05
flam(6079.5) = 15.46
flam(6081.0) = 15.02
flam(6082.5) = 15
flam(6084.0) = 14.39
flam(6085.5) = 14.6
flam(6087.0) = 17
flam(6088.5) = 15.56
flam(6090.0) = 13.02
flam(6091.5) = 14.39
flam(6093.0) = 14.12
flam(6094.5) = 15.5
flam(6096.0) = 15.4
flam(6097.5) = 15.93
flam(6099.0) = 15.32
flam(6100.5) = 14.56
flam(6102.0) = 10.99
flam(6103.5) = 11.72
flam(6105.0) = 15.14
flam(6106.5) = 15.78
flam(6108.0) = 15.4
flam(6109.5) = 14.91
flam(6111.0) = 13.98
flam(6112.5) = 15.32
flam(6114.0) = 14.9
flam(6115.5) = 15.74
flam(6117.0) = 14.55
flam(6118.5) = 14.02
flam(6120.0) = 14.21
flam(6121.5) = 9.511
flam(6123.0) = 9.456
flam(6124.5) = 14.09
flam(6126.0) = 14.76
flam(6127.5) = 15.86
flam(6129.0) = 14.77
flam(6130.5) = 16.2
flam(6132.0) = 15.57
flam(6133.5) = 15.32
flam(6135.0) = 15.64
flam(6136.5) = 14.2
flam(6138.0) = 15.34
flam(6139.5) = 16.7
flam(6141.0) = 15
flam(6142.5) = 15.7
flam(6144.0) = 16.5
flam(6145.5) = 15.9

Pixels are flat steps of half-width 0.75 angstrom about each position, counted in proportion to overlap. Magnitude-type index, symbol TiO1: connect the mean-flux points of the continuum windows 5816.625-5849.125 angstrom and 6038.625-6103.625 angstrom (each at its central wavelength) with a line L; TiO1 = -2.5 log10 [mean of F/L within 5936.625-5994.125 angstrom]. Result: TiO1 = 0.13 mag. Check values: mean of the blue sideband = 14.4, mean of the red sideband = 14.7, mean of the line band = 12.9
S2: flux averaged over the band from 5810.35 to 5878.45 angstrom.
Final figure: 13.8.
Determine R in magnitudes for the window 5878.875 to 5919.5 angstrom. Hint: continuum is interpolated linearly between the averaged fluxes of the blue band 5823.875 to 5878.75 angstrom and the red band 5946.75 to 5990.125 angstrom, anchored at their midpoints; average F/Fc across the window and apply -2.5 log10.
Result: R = 0.42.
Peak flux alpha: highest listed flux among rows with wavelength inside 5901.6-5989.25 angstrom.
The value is 14.07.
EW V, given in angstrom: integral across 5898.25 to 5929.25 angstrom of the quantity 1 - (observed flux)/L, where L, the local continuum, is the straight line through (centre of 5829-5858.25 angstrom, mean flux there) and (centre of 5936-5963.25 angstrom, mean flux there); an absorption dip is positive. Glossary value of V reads 4.6 angstrom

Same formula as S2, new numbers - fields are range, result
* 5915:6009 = 12.8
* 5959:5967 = 12.6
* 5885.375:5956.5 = 10.6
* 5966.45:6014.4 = 13.5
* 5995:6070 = 14.3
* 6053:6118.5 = 14.7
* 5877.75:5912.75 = 8.58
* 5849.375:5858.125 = 12.2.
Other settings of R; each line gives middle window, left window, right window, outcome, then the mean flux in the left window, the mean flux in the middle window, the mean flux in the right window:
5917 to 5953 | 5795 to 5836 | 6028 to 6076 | 0.19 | 14.8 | 12.4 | 14.6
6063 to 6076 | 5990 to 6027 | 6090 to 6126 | -0.06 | 13.8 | 14.8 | 14.1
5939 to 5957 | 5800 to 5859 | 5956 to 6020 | 0.07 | 14.3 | 12.7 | 13.3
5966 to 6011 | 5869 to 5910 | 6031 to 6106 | -0.10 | 9.2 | 13.4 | 14.7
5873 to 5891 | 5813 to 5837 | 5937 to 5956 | 0.38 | 14.3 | 9.59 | 12.8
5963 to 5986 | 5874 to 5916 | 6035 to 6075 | -0.10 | 9.13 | 13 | 14.6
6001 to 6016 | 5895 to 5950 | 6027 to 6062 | -0.02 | 11.3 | 13.8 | 14.6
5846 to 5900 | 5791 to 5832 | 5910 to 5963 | 0.28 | 14.9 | 10.6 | 12.3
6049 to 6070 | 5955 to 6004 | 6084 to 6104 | -0.04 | 13.1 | 14.6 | 14.5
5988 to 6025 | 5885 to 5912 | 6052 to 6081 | -0.12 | 7.9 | 13.8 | 14.7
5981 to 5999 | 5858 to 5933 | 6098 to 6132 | -0.12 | 10.6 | 13.6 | 14.2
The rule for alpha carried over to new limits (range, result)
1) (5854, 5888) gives 15.67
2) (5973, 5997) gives 14.53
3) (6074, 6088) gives 17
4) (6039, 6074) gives 16.46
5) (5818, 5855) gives 16.39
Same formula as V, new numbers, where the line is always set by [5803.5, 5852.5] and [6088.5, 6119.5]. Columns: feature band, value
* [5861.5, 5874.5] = 1.4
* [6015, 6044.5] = 0.7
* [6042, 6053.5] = -0.5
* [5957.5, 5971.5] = 1.7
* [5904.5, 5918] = 3.0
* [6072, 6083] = -0.5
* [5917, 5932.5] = 2.8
